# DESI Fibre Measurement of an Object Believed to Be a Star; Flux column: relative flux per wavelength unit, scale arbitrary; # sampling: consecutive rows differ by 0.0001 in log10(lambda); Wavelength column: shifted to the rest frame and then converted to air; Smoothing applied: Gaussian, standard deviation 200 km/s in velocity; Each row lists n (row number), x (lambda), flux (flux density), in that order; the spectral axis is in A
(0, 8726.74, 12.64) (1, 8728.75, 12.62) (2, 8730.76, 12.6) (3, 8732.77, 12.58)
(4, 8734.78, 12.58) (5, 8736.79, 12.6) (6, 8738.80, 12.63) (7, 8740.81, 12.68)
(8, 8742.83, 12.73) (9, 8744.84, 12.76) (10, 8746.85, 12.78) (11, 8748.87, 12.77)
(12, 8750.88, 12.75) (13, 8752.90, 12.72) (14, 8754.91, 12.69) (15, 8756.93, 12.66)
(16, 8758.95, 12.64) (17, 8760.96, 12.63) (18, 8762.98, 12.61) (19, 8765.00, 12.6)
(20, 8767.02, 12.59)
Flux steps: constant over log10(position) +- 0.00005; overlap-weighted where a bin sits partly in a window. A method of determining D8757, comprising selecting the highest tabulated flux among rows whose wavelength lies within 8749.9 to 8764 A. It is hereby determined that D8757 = 12.75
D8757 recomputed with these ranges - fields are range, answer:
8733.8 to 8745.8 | 12.76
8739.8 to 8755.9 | 12.78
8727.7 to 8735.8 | 12.62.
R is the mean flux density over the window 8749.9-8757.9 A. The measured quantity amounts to 12.7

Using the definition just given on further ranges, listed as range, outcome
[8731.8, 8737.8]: 12.6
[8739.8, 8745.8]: 12.7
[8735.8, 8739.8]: 12.6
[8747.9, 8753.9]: 12.7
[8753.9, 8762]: 12.7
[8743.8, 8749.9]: 12.8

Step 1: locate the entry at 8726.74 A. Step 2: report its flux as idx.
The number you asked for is 12.64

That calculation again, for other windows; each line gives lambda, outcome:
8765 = 12.6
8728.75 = 12.62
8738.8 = 12.63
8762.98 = 12.61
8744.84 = 12.76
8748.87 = 12.77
